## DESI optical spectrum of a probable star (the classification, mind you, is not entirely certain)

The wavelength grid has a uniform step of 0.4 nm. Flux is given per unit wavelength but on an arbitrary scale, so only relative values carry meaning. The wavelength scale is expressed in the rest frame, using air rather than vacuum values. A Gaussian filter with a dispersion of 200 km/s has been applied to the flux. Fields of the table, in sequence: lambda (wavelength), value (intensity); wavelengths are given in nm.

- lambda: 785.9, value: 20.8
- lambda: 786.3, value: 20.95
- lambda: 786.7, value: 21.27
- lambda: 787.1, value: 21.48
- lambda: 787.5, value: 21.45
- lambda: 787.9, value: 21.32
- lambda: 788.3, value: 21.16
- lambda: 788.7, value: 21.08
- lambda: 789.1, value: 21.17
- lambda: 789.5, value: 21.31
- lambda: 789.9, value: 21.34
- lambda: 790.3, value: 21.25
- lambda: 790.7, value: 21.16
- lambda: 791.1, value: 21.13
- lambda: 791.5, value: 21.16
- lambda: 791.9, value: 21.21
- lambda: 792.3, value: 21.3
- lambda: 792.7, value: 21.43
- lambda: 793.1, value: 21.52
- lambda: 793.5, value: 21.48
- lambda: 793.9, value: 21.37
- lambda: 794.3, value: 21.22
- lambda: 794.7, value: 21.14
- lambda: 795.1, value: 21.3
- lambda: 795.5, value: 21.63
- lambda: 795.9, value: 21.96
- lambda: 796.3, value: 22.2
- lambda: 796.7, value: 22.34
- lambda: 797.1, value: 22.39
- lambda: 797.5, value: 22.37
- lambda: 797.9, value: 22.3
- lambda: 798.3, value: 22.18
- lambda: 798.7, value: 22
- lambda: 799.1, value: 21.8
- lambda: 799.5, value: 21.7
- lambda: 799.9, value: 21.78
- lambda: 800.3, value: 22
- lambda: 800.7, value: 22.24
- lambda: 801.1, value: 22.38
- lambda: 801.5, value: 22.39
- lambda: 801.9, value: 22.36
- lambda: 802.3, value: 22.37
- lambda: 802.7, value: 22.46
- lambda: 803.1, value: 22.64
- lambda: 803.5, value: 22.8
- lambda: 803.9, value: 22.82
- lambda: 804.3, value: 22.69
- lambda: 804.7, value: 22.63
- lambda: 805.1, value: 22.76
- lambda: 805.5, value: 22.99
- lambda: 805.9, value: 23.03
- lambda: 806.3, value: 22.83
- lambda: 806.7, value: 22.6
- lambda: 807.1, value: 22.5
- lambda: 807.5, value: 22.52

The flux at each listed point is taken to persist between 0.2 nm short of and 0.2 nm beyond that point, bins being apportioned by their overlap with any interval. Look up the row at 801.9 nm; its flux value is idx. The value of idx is 22.36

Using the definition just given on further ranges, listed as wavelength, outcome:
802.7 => 22.46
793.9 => 21.37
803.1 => 22.64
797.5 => 22.37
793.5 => 21.48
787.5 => 21.45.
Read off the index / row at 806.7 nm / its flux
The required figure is 22.6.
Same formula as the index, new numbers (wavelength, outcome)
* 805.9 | 23.03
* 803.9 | 22.82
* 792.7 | 21.43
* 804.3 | 22.69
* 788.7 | 21.08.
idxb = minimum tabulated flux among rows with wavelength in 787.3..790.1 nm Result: 21.08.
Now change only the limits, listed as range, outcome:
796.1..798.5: 22.18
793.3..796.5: 21.14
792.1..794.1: 21.3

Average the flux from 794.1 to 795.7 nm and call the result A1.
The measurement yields 21.3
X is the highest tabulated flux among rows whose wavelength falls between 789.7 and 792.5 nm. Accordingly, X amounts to 21.34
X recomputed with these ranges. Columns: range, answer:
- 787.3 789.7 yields 21.45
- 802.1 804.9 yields 22.82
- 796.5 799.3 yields 22.39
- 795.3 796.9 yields 22.34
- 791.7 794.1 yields 21.52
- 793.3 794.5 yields 21.48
